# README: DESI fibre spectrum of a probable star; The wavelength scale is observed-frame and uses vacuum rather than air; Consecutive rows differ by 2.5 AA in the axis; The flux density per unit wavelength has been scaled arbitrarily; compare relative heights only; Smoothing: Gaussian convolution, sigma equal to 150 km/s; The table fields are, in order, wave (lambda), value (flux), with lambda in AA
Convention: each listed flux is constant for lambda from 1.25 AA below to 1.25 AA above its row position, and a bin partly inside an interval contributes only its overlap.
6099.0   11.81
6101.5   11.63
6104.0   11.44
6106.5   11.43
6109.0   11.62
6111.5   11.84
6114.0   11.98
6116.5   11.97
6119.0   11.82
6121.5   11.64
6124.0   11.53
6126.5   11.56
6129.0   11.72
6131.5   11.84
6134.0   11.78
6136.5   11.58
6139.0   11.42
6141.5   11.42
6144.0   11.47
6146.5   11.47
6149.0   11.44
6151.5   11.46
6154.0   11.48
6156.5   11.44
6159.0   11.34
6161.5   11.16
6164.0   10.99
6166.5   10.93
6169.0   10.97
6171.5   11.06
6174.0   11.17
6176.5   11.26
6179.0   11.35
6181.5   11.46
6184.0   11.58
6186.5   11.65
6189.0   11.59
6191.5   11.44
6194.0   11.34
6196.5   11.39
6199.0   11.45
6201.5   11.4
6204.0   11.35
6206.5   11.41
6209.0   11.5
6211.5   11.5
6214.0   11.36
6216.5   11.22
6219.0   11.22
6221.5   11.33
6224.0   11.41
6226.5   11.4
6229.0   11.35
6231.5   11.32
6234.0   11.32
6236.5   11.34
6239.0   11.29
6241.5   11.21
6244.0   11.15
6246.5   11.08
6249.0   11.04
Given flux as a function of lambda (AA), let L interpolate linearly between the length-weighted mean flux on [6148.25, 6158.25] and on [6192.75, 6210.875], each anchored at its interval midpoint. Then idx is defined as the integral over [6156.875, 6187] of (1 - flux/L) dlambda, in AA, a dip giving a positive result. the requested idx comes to 0.5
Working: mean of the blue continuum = 11.4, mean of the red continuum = 11.4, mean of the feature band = 11.2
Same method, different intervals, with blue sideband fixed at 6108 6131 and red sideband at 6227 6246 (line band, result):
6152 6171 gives 0.63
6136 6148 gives 0.20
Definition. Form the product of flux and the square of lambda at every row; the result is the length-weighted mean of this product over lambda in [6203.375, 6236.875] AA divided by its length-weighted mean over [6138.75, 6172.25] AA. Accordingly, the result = 1.03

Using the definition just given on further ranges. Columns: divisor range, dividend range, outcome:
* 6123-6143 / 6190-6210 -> 1.00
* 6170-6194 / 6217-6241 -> 1.01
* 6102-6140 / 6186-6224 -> 1.00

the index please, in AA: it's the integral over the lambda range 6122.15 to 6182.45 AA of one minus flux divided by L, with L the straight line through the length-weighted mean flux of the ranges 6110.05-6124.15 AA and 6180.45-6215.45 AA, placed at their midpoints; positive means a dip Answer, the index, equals 1.4 AA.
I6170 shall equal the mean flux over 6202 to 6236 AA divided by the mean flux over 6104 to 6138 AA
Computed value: 0.97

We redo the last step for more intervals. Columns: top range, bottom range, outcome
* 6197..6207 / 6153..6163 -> 1.01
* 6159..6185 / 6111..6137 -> 0.95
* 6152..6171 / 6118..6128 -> 0.96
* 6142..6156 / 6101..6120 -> 0.98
